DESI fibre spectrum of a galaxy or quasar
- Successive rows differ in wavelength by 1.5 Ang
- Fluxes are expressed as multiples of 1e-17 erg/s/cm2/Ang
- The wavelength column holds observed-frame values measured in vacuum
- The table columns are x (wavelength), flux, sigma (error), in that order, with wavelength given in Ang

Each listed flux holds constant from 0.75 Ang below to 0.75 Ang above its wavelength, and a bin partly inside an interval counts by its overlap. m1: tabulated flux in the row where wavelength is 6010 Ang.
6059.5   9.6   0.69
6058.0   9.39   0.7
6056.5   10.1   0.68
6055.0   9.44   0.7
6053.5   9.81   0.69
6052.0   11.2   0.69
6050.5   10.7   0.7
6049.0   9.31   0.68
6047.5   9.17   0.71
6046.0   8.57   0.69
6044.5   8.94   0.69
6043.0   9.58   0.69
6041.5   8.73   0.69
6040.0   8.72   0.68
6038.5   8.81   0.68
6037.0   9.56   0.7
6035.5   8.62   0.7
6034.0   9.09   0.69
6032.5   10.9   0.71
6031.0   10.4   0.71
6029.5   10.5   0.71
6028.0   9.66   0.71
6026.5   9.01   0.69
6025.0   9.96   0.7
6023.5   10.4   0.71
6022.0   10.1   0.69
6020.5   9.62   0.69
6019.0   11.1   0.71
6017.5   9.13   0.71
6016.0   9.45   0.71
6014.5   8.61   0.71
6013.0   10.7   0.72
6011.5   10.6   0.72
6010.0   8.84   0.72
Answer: 8.84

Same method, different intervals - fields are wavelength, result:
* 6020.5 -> 9.62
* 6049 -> 9.31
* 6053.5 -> 9.81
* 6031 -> 10.4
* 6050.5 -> 10.7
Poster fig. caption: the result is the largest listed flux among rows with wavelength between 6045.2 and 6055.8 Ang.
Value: 11.2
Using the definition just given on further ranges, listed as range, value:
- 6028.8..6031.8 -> 10.5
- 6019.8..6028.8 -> 10.4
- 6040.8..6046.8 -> 9.58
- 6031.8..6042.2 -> 10.9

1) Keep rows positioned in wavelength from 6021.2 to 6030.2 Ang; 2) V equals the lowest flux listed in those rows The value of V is 9.01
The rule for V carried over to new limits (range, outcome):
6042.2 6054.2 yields 8.57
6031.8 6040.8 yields 8.62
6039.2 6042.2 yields 8.72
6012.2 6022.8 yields 8.61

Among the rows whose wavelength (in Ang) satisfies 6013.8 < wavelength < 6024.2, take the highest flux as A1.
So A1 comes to 11.1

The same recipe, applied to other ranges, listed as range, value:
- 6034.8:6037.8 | 9.56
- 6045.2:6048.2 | 9.17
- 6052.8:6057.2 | 10.1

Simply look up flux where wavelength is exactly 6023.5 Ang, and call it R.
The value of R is 10.4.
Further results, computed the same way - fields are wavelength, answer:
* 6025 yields 9.96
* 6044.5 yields 8.94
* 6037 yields 9.56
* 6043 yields 9.58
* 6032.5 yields 10.9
